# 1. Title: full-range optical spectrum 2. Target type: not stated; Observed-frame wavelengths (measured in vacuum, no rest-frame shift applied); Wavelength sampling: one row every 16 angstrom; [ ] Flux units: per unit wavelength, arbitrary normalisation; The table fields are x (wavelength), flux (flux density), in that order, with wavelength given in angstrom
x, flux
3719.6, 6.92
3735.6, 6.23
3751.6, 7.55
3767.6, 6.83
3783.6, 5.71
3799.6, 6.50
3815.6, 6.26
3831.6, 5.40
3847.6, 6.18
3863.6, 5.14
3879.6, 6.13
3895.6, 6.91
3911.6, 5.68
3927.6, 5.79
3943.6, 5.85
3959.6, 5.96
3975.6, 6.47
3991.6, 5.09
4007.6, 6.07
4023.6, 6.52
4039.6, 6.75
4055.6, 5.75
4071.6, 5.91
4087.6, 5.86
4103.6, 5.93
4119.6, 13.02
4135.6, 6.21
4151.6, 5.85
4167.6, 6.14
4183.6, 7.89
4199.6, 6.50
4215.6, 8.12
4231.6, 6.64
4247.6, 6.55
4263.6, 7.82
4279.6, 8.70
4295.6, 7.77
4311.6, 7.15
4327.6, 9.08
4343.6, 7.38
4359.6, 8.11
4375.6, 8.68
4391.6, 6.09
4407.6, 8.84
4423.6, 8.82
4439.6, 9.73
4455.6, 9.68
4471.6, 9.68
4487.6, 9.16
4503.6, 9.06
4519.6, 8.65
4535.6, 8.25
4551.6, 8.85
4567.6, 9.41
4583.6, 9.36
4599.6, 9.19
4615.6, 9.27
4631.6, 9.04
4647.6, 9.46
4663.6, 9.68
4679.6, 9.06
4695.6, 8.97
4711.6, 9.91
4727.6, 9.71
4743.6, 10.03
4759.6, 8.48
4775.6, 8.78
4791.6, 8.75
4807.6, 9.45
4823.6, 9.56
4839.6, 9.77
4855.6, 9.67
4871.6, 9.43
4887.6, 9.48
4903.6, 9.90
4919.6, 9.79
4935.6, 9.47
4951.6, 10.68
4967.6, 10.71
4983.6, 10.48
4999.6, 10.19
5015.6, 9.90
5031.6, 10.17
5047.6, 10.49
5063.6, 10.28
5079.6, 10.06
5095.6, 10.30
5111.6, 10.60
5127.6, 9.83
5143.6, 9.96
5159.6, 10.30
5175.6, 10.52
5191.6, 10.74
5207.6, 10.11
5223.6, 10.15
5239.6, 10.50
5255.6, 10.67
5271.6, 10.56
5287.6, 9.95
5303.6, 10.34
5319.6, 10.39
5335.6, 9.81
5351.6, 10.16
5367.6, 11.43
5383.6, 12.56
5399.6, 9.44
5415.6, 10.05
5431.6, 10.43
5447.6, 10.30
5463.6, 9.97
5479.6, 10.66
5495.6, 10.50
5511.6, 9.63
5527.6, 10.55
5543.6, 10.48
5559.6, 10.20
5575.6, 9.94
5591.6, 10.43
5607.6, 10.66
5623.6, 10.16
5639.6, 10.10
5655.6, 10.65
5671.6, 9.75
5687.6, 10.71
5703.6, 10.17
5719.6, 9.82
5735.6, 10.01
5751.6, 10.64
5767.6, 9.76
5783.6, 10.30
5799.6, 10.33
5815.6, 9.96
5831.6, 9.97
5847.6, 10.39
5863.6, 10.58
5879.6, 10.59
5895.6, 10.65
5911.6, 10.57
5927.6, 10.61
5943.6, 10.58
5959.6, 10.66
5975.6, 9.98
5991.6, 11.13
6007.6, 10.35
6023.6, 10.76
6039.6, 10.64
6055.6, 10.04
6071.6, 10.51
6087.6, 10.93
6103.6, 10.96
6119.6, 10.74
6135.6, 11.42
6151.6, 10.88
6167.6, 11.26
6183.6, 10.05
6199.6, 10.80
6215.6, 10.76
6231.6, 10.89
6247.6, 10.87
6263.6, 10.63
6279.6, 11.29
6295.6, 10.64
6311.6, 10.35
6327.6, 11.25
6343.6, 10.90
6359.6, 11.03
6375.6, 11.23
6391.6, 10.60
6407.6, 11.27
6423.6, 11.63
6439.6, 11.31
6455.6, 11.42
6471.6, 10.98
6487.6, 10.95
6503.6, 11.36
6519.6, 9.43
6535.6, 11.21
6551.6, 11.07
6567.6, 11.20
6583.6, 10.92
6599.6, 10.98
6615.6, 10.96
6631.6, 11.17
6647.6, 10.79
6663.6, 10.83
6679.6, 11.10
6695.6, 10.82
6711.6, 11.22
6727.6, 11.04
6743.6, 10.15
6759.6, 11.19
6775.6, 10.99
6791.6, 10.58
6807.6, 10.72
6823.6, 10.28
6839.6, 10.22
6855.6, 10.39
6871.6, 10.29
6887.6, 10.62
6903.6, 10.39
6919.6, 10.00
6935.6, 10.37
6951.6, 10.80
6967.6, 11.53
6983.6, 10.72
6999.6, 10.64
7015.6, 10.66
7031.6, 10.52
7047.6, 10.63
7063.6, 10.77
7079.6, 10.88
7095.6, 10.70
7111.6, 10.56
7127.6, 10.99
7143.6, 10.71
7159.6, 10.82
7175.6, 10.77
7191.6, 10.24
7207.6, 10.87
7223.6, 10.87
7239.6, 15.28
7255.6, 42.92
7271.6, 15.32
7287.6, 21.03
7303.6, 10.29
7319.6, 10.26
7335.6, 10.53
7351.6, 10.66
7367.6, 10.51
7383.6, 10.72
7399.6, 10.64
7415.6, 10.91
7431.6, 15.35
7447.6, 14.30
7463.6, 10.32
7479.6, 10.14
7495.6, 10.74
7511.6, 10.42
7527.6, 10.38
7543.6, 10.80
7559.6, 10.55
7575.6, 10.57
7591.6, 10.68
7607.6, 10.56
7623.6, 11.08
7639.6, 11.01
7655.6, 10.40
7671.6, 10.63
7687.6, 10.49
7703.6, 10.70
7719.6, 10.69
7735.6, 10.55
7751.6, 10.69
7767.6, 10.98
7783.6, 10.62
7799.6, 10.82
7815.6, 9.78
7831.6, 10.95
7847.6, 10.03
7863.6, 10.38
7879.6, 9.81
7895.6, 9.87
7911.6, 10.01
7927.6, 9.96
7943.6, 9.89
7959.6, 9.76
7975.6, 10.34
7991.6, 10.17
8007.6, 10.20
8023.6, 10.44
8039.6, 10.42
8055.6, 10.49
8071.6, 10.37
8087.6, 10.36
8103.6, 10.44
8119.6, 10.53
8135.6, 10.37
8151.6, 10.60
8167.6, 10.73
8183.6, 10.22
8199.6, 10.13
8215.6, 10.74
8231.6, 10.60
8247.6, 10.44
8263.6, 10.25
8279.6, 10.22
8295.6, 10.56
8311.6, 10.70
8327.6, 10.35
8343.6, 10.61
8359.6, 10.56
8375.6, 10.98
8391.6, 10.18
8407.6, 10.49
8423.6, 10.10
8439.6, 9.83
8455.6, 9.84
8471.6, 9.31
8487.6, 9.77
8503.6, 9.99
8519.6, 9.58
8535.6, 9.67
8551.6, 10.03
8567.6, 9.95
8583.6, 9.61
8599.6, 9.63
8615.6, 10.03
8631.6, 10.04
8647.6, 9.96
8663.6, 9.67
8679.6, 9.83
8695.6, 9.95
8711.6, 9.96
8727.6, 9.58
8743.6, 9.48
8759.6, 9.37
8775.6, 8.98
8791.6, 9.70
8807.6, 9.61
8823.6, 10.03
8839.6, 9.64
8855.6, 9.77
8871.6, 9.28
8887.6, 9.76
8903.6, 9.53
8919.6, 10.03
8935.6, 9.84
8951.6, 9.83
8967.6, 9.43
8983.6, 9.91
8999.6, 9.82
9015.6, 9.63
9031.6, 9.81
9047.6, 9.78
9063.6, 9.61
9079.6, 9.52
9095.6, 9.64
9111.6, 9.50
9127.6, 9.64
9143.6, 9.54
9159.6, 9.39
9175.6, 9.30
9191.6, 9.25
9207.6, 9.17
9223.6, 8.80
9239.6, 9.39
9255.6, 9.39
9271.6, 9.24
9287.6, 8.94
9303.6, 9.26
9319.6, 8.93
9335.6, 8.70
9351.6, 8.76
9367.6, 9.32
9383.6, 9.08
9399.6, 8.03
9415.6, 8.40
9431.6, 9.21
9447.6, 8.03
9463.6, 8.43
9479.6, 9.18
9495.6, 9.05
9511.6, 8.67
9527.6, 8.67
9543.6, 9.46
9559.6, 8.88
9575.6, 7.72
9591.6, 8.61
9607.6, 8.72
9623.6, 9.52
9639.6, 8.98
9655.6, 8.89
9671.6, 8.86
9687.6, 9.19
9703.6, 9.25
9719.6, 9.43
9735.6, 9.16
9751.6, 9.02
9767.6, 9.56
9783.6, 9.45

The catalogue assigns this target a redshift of 0.106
